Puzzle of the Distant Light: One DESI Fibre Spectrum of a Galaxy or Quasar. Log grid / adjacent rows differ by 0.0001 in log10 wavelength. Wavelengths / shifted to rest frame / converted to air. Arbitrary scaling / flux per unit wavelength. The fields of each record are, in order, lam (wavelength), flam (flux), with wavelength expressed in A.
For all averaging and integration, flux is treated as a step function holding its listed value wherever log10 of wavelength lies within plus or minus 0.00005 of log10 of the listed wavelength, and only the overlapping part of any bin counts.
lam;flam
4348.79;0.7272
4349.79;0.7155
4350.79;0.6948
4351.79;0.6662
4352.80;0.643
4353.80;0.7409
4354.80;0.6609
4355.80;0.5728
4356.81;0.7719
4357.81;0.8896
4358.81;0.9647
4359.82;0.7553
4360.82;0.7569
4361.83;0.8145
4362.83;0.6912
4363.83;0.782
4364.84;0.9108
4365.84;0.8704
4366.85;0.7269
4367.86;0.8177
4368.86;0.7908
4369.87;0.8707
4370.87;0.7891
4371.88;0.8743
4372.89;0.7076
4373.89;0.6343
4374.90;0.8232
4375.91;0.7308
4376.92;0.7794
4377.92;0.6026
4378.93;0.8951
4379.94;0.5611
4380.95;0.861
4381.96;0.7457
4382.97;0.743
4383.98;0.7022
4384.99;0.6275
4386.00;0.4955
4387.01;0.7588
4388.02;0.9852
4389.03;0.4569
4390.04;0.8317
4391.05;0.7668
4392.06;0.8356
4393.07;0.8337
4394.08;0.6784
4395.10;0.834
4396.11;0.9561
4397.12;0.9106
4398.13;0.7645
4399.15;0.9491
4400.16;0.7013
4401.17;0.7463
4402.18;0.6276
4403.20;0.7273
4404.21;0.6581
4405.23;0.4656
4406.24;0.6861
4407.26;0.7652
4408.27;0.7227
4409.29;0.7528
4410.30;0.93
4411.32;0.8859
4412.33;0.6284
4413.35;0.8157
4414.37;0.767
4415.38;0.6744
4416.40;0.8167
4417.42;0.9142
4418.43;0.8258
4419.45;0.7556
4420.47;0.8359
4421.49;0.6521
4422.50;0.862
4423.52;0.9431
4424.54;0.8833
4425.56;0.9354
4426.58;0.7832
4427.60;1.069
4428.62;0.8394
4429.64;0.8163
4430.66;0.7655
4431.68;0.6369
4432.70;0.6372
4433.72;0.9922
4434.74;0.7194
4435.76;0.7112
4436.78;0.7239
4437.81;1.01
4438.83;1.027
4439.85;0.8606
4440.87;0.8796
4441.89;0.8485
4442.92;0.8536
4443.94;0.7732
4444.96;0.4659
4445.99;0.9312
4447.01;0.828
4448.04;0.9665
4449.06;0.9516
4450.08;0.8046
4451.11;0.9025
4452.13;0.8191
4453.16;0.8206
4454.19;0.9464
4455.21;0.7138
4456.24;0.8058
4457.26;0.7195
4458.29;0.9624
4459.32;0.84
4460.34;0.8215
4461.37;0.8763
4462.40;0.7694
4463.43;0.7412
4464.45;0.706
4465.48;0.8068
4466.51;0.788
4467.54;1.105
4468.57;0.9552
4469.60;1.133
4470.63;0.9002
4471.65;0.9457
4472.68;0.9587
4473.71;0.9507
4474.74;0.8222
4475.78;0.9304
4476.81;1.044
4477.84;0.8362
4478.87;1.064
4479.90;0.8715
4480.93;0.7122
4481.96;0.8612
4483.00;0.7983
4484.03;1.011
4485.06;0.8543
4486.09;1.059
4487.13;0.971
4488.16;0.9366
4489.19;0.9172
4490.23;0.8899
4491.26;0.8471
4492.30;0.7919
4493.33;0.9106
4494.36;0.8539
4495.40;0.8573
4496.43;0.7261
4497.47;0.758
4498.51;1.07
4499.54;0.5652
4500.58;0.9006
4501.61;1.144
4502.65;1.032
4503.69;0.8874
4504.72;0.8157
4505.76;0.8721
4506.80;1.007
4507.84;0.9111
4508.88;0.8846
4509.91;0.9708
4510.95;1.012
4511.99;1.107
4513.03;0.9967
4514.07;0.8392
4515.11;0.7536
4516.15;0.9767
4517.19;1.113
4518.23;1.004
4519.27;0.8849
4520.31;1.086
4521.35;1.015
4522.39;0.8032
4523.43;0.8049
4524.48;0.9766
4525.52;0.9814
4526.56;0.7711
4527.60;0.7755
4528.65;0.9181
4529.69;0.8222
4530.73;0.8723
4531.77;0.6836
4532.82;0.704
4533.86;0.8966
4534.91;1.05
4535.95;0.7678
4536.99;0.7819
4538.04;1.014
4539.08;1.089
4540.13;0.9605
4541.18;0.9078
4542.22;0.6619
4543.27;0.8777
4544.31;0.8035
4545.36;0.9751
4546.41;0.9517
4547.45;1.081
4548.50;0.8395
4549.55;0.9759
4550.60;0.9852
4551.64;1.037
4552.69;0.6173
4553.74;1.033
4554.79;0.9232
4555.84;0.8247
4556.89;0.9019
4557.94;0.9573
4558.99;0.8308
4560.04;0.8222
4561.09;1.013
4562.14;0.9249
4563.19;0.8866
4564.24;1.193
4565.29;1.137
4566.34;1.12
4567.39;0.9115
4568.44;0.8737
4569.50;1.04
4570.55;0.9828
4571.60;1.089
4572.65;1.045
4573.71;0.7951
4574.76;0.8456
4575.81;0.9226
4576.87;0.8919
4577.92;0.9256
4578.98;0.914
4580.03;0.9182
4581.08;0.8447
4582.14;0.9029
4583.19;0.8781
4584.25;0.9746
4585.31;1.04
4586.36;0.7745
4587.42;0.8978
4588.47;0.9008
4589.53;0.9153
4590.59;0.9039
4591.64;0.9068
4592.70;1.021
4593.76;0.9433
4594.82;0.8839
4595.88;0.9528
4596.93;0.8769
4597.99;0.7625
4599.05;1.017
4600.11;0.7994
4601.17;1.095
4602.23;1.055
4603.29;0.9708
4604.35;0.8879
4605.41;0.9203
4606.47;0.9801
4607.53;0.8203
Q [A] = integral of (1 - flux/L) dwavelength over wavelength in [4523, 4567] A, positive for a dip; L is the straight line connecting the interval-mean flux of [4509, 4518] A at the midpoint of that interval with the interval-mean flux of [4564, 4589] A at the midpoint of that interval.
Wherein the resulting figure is 2.3 A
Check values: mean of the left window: 0.969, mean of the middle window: 0.909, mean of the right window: 0.948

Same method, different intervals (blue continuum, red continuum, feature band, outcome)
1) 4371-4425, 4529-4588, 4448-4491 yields -2.8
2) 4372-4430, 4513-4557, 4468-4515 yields -3.1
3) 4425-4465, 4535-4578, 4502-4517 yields -0.8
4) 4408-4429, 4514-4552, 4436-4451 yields -0.2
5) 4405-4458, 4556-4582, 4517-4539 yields 0.4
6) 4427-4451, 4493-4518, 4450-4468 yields 0.6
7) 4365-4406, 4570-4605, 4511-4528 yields -1.3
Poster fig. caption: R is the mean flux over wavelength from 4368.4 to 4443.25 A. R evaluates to 0.783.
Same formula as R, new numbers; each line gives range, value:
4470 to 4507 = 0.899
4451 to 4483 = 0.874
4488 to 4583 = 0.914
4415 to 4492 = 0.859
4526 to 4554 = 0.882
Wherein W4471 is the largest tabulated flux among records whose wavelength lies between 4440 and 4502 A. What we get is 1.144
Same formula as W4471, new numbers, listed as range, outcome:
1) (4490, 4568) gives 1.193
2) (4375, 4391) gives 0.9852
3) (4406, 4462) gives 1.069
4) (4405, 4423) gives 0.93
